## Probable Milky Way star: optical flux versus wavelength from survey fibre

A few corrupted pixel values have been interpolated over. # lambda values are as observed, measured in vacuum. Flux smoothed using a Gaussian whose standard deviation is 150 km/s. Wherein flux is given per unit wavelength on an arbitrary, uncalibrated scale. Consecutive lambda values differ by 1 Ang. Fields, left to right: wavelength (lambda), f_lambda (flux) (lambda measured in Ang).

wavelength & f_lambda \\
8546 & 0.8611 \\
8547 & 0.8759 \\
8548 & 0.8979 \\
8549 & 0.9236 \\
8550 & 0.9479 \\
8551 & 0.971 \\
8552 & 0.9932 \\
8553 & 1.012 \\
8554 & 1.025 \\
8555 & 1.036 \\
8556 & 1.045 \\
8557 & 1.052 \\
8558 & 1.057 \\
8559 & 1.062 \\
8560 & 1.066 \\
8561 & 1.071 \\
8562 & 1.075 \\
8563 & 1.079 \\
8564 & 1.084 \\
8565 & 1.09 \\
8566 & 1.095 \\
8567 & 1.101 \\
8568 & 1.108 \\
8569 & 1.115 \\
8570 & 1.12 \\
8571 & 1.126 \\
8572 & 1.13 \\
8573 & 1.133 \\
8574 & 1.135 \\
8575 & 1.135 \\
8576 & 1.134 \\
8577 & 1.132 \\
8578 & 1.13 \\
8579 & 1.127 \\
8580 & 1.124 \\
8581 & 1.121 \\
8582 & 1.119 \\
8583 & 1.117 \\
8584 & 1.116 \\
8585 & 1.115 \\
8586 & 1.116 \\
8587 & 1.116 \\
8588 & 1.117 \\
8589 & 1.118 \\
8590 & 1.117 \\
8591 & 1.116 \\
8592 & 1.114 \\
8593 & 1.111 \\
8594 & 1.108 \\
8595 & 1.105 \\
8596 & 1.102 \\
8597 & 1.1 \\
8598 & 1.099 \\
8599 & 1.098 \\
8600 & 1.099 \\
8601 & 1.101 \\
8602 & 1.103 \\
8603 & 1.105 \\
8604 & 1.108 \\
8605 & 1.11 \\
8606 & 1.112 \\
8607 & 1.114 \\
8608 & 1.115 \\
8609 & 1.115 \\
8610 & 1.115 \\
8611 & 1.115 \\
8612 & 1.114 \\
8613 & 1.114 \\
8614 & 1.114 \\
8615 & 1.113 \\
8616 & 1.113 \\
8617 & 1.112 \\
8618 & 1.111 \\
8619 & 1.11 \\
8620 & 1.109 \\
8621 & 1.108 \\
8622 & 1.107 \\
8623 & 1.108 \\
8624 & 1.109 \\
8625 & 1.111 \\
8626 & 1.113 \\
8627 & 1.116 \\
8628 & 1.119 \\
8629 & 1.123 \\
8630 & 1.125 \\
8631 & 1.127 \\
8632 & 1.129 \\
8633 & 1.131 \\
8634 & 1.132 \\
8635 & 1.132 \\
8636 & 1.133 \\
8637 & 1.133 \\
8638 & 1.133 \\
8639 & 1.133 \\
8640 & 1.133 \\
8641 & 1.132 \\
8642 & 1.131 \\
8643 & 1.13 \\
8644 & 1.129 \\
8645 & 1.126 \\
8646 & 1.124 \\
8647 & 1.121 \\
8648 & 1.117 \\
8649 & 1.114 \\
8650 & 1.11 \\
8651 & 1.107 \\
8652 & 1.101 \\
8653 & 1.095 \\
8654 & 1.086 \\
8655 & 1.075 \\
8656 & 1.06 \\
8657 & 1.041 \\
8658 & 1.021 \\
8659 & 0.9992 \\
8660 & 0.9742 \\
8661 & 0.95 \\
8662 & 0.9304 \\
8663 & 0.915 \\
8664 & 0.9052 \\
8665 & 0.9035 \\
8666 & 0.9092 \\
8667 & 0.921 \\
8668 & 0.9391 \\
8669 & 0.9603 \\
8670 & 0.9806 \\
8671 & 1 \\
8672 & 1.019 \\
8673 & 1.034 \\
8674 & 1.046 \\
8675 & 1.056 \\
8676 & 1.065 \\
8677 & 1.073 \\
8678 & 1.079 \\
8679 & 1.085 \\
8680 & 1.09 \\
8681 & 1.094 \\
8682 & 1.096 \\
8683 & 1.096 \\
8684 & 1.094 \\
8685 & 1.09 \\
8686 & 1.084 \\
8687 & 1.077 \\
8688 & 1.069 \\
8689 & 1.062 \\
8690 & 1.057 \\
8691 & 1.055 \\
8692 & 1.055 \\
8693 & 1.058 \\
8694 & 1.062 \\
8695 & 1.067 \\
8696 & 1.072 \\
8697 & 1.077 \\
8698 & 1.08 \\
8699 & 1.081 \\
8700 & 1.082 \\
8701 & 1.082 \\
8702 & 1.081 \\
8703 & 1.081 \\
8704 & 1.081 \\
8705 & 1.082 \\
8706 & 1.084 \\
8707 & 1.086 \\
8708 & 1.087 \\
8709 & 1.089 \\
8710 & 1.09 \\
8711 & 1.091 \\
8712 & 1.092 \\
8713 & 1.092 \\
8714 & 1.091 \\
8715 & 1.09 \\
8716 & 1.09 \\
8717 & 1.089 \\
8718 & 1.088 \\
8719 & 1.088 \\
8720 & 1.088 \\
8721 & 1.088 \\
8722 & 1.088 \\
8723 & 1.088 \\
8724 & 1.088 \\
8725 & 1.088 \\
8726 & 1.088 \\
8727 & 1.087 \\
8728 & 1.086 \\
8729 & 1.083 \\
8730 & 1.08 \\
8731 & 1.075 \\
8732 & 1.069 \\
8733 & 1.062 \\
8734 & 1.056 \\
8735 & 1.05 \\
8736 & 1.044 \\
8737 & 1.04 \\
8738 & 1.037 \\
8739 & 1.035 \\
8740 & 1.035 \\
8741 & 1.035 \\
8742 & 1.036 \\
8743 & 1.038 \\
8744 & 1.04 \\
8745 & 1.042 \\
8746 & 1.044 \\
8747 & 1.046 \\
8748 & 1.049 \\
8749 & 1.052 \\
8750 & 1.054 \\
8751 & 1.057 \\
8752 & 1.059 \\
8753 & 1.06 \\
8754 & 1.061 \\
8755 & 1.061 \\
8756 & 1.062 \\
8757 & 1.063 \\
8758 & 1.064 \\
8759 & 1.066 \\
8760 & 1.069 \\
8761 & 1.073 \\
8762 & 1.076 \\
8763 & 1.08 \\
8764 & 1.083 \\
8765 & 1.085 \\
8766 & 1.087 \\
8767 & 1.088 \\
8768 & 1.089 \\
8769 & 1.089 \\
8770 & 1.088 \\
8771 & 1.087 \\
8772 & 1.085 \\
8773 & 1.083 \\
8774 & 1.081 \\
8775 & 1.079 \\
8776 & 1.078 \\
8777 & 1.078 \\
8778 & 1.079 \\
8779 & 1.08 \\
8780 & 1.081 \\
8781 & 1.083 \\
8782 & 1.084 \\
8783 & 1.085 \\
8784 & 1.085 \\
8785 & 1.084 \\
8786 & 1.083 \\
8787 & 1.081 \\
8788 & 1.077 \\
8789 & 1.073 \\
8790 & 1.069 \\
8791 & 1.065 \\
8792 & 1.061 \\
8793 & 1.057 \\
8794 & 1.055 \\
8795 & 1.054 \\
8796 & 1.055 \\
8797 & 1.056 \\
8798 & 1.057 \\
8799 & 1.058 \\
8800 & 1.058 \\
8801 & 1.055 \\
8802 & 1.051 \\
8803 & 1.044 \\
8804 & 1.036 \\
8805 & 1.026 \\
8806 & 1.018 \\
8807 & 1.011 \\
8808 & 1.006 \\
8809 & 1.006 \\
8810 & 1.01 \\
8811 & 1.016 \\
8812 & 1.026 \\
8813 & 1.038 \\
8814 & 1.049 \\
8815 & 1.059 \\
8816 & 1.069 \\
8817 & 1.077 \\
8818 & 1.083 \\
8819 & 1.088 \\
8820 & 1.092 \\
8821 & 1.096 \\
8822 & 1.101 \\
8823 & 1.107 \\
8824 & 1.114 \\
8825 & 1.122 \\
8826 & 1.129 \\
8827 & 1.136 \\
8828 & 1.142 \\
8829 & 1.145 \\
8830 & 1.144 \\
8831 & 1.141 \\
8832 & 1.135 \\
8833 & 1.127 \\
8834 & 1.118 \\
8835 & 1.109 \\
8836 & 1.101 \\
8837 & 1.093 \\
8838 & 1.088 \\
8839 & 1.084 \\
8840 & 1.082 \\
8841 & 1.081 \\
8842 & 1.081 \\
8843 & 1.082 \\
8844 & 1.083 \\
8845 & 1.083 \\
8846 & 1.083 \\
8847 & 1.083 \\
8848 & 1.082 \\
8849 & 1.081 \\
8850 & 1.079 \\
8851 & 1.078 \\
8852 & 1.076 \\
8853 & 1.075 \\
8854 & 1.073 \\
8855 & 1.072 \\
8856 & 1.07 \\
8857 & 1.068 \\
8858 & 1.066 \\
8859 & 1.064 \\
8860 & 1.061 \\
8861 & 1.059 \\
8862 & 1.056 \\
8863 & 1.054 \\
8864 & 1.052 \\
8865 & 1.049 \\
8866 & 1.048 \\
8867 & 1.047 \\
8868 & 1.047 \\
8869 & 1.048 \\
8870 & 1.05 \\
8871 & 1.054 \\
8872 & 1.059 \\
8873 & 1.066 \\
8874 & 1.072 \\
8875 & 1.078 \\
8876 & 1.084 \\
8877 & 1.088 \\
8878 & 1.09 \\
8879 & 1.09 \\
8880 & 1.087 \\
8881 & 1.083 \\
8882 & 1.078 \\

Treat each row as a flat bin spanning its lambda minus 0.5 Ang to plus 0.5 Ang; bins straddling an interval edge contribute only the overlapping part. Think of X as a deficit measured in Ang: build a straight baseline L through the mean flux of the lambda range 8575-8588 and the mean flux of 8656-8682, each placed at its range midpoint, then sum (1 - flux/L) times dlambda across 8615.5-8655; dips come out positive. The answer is -2.6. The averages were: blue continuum 1.12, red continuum 1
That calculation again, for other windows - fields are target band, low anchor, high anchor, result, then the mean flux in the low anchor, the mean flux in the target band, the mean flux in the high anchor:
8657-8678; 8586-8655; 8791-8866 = 2.3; 1.11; 0.984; 1.07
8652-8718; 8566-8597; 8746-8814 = 2.4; 1.12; 1.05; 1.06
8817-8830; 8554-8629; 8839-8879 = -0.5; 1.11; 1.11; 1.07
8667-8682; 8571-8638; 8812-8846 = 1.0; 1.12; 1.04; 1.1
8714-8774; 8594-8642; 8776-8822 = 0.4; 1.12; 1.07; 1.06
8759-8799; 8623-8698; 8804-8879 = -0.1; 1.07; 1.08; 1.08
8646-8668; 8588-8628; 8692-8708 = 1.4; 1.11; 1.02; 1.08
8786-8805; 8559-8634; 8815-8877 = 0.5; 1.11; 1.06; 1.08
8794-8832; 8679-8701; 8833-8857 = 0.4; 1.08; 1.07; 1.08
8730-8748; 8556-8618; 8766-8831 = 0.6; 1.11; 1.05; 1.07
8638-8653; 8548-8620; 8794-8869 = -0.4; 1.09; 1.12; 1.07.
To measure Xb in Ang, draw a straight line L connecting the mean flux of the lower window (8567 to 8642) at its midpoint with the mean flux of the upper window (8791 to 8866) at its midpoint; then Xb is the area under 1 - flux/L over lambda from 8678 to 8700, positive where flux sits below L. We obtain 0.5 Ang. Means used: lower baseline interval 1.12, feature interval 1.08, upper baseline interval 1.07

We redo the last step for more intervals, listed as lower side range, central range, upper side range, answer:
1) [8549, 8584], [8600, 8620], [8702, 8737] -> -0.53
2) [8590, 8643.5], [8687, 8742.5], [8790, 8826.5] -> 0.64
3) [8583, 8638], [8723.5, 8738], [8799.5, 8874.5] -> 0.30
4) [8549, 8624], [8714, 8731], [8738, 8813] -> -0.26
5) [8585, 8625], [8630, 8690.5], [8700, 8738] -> 1.78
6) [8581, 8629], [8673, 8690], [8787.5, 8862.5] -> 0.34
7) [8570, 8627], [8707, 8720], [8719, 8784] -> -0.11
